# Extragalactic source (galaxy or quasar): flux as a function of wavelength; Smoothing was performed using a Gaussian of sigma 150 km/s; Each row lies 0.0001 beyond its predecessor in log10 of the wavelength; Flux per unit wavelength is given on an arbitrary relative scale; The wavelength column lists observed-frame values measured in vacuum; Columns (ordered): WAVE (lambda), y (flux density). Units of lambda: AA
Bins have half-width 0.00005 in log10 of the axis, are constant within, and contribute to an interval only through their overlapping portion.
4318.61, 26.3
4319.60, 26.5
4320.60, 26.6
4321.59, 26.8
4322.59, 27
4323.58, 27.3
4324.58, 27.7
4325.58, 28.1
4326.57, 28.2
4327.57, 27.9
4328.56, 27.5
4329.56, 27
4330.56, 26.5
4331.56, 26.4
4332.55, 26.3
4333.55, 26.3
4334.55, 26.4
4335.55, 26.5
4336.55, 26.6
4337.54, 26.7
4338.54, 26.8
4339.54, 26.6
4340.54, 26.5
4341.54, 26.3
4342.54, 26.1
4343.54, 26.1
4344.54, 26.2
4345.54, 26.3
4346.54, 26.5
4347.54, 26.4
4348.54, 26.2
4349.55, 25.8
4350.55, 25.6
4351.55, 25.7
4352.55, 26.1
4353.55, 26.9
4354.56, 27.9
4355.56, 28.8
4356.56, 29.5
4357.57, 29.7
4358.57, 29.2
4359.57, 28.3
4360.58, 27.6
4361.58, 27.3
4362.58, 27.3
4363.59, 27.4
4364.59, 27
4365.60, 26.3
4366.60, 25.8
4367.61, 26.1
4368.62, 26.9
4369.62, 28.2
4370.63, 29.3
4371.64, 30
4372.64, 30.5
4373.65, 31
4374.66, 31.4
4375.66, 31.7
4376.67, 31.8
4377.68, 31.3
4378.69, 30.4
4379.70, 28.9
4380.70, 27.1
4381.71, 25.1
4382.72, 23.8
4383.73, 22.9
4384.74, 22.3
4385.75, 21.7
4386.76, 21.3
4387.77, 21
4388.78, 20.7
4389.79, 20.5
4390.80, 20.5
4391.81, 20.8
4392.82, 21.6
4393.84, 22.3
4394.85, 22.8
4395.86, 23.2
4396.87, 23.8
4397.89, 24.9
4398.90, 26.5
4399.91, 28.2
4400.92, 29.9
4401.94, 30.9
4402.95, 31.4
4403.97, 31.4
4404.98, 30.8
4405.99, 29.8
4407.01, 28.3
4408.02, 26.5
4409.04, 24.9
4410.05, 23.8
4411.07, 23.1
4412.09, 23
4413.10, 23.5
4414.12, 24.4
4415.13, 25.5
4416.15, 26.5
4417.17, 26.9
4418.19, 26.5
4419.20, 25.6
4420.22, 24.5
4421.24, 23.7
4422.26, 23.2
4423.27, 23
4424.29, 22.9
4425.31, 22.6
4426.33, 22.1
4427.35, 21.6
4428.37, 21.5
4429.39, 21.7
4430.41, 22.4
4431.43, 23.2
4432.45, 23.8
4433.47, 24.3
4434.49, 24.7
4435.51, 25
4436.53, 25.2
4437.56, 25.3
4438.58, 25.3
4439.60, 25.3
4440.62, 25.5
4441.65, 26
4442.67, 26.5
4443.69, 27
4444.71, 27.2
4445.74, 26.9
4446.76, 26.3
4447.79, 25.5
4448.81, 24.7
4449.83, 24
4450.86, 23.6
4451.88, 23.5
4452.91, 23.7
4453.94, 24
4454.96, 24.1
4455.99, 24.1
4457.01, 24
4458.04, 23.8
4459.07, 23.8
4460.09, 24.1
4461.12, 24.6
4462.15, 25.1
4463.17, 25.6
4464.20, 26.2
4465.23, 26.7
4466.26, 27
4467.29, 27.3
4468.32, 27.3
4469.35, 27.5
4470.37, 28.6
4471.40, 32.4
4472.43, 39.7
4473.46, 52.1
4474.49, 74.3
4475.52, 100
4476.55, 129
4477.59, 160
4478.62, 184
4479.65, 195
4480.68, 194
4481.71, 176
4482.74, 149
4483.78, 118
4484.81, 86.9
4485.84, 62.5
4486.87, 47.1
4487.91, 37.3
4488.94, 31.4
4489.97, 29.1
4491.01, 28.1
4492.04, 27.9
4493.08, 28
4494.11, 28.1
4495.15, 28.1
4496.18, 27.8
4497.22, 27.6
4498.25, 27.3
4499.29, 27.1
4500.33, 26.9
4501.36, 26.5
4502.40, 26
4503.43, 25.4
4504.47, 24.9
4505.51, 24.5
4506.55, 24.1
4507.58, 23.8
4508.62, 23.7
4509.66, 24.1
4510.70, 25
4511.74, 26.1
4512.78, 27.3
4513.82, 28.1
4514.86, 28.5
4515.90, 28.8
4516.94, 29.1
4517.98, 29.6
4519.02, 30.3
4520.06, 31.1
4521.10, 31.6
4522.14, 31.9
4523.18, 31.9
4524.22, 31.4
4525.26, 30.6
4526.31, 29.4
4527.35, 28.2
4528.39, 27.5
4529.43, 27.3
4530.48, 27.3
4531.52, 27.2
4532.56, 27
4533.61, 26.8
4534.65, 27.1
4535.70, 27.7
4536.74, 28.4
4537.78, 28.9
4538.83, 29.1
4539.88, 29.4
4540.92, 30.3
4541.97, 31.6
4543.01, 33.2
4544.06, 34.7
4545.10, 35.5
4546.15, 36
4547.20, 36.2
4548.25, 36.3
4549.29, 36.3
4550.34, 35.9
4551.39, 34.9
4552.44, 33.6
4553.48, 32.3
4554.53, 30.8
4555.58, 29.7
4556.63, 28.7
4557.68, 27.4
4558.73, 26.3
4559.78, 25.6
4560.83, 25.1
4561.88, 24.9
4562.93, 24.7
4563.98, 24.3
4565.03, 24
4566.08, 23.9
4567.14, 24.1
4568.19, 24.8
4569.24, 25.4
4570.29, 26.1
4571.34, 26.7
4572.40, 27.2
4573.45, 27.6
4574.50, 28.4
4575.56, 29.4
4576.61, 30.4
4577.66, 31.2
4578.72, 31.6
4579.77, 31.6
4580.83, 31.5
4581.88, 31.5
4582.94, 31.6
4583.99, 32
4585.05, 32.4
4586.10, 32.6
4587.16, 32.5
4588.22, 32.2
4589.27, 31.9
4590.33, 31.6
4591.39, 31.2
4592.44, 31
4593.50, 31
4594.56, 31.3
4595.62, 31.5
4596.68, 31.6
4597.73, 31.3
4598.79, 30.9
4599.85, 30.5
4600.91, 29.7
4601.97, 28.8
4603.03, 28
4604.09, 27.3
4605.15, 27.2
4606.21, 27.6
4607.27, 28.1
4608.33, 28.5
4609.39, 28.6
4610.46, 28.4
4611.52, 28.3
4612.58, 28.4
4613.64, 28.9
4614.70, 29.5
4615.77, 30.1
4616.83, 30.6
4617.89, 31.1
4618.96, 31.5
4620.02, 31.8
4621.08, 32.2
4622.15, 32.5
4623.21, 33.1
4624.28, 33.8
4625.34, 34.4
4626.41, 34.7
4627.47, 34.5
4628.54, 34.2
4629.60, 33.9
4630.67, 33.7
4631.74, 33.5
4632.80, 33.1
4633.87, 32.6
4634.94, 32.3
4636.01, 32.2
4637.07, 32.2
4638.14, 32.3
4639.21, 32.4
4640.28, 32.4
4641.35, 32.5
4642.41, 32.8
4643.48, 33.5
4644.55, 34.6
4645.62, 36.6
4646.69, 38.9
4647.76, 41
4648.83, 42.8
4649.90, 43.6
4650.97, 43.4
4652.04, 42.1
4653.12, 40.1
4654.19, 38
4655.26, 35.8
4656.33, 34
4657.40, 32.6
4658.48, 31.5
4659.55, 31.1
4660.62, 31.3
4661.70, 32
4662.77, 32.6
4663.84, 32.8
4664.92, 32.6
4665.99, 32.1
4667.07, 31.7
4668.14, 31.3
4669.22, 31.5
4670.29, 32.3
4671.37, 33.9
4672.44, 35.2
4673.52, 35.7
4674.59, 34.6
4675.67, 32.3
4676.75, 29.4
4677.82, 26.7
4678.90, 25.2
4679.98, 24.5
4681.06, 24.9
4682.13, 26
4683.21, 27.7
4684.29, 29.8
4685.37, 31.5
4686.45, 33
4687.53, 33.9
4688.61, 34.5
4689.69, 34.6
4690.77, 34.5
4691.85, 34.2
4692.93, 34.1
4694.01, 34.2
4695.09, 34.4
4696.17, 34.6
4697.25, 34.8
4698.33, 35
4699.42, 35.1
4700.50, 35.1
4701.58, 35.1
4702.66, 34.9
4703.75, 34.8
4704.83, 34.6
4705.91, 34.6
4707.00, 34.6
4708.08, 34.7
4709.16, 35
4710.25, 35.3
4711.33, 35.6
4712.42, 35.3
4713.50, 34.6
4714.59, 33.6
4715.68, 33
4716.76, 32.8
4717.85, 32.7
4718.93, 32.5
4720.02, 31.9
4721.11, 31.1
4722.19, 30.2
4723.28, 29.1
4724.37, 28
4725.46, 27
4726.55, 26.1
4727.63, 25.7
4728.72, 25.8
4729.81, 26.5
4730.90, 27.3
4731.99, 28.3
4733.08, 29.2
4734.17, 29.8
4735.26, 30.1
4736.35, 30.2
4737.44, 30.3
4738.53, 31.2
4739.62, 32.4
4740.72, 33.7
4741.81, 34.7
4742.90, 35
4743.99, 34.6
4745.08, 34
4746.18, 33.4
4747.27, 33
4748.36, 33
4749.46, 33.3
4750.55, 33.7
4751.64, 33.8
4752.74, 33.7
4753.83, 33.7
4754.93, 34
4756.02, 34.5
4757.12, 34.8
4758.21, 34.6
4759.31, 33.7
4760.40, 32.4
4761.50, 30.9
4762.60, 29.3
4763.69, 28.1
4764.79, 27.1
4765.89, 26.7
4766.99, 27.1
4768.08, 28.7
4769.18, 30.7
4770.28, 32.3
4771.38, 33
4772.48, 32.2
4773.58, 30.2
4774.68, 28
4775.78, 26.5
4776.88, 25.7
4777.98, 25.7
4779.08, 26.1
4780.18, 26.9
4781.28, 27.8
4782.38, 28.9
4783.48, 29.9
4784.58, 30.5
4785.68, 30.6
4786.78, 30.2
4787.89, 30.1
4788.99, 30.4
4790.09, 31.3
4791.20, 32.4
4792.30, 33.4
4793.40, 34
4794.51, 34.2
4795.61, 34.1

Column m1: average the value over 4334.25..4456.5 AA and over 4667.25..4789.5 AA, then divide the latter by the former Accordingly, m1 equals 1.2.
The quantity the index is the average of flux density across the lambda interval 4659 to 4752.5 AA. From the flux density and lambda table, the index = 32.1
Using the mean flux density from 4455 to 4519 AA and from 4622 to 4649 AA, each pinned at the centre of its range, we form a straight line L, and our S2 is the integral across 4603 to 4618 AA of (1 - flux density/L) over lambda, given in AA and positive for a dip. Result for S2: 3.26 AA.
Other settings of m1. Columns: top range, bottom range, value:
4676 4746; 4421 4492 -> 0.70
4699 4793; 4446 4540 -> 0.74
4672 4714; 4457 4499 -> 0.54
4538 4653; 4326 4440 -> 1.21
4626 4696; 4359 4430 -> 1.30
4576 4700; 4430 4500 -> 0.70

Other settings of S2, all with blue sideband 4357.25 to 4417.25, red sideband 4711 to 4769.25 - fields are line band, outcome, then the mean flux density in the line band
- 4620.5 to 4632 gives -1.5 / 33.7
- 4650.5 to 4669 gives -2.5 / 34.3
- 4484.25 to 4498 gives -4.9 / 37.8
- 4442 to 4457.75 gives 1.3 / 25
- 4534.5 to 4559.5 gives -2.7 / 31.7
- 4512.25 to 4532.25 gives -0.7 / 29.3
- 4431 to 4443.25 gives 0.9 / 25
